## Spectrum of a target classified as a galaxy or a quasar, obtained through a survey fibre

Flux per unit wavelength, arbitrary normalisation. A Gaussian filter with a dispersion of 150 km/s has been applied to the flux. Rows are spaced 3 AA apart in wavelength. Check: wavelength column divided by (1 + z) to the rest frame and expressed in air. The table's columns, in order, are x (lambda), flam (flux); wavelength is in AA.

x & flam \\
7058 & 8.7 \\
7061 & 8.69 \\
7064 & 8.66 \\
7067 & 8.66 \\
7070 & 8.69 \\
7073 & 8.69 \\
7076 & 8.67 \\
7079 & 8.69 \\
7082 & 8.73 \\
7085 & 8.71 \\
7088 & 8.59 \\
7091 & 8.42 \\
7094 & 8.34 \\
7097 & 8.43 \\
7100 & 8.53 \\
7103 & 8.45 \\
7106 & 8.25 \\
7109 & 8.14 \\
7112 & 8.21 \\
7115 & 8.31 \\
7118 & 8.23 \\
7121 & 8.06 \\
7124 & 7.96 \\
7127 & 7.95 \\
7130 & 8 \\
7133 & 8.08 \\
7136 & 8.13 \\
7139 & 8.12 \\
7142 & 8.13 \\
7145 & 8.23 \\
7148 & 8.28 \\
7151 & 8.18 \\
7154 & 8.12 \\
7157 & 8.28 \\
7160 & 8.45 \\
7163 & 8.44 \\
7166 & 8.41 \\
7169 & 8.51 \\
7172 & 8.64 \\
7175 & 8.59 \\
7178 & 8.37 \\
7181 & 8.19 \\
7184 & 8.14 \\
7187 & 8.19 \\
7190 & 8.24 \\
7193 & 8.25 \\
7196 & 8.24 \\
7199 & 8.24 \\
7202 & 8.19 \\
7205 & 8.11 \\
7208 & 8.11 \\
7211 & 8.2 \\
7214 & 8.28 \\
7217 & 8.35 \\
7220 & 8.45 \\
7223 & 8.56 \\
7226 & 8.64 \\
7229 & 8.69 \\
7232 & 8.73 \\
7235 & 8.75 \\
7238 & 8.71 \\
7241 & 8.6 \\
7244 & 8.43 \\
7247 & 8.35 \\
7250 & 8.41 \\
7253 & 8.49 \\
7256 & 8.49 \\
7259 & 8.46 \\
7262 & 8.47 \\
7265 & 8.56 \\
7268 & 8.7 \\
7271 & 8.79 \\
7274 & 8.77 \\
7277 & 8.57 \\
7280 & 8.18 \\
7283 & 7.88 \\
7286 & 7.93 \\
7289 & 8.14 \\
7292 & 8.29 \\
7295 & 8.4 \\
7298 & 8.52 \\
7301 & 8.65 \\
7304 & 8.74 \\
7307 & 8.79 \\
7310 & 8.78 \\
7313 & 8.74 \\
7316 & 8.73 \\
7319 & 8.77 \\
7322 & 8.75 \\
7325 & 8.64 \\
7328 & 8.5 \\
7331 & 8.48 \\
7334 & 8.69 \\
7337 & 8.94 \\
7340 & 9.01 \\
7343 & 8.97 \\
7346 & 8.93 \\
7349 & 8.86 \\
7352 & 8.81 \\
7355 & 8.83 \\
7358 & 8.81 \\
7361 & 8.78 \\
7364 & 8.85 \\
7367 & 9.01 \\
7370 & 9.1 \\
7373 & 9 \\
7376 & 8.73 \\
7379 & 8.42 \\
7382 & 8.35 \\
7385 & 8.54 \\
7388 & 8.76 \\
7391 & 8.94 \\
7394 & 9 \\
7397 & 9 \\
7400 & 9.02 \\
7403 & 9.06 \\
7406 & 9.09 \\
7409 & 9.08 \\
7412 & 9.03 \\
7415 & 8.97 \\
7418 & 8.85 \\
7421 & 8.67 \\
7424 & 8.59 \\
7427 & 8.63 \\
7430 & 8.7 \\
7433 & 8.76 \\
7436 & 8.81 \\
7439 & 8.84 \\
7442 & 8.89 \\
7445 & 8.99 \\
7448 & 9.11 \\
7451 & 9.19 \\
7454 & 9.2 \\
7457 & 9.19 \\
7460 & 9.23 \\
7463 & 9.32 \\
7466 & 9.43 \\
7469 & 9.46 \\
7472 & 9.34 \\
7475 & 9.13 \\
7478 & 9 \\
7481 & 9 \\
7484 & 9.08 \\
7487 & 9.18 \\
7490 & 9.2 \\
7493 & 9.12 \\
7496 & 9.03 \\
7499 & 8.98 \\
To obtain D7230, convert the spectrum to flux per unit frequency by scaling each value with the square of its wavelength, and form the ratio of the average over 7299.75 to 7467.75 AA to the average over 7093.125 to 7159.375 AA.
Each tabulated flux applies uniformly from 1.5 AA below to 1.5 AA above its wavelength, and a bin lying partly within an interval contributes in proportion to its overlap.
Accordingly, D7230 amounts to 1.2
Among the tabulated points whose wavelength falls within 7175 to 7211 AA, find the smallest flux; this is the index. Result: 8.11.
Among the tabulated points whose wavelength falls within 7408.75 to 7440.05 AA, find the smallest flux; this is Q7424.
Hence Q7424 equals 8.59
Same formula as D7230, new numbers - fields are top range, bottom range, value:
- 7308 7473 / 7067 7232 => 1.14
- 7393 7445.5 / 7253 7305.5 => 1.09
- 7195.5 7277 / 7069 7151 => 1.05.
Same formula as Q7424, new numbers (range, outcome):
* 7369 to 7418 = 8.35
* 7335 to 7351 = 8.86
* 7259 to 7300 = 7.88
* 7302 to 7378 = 8.48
